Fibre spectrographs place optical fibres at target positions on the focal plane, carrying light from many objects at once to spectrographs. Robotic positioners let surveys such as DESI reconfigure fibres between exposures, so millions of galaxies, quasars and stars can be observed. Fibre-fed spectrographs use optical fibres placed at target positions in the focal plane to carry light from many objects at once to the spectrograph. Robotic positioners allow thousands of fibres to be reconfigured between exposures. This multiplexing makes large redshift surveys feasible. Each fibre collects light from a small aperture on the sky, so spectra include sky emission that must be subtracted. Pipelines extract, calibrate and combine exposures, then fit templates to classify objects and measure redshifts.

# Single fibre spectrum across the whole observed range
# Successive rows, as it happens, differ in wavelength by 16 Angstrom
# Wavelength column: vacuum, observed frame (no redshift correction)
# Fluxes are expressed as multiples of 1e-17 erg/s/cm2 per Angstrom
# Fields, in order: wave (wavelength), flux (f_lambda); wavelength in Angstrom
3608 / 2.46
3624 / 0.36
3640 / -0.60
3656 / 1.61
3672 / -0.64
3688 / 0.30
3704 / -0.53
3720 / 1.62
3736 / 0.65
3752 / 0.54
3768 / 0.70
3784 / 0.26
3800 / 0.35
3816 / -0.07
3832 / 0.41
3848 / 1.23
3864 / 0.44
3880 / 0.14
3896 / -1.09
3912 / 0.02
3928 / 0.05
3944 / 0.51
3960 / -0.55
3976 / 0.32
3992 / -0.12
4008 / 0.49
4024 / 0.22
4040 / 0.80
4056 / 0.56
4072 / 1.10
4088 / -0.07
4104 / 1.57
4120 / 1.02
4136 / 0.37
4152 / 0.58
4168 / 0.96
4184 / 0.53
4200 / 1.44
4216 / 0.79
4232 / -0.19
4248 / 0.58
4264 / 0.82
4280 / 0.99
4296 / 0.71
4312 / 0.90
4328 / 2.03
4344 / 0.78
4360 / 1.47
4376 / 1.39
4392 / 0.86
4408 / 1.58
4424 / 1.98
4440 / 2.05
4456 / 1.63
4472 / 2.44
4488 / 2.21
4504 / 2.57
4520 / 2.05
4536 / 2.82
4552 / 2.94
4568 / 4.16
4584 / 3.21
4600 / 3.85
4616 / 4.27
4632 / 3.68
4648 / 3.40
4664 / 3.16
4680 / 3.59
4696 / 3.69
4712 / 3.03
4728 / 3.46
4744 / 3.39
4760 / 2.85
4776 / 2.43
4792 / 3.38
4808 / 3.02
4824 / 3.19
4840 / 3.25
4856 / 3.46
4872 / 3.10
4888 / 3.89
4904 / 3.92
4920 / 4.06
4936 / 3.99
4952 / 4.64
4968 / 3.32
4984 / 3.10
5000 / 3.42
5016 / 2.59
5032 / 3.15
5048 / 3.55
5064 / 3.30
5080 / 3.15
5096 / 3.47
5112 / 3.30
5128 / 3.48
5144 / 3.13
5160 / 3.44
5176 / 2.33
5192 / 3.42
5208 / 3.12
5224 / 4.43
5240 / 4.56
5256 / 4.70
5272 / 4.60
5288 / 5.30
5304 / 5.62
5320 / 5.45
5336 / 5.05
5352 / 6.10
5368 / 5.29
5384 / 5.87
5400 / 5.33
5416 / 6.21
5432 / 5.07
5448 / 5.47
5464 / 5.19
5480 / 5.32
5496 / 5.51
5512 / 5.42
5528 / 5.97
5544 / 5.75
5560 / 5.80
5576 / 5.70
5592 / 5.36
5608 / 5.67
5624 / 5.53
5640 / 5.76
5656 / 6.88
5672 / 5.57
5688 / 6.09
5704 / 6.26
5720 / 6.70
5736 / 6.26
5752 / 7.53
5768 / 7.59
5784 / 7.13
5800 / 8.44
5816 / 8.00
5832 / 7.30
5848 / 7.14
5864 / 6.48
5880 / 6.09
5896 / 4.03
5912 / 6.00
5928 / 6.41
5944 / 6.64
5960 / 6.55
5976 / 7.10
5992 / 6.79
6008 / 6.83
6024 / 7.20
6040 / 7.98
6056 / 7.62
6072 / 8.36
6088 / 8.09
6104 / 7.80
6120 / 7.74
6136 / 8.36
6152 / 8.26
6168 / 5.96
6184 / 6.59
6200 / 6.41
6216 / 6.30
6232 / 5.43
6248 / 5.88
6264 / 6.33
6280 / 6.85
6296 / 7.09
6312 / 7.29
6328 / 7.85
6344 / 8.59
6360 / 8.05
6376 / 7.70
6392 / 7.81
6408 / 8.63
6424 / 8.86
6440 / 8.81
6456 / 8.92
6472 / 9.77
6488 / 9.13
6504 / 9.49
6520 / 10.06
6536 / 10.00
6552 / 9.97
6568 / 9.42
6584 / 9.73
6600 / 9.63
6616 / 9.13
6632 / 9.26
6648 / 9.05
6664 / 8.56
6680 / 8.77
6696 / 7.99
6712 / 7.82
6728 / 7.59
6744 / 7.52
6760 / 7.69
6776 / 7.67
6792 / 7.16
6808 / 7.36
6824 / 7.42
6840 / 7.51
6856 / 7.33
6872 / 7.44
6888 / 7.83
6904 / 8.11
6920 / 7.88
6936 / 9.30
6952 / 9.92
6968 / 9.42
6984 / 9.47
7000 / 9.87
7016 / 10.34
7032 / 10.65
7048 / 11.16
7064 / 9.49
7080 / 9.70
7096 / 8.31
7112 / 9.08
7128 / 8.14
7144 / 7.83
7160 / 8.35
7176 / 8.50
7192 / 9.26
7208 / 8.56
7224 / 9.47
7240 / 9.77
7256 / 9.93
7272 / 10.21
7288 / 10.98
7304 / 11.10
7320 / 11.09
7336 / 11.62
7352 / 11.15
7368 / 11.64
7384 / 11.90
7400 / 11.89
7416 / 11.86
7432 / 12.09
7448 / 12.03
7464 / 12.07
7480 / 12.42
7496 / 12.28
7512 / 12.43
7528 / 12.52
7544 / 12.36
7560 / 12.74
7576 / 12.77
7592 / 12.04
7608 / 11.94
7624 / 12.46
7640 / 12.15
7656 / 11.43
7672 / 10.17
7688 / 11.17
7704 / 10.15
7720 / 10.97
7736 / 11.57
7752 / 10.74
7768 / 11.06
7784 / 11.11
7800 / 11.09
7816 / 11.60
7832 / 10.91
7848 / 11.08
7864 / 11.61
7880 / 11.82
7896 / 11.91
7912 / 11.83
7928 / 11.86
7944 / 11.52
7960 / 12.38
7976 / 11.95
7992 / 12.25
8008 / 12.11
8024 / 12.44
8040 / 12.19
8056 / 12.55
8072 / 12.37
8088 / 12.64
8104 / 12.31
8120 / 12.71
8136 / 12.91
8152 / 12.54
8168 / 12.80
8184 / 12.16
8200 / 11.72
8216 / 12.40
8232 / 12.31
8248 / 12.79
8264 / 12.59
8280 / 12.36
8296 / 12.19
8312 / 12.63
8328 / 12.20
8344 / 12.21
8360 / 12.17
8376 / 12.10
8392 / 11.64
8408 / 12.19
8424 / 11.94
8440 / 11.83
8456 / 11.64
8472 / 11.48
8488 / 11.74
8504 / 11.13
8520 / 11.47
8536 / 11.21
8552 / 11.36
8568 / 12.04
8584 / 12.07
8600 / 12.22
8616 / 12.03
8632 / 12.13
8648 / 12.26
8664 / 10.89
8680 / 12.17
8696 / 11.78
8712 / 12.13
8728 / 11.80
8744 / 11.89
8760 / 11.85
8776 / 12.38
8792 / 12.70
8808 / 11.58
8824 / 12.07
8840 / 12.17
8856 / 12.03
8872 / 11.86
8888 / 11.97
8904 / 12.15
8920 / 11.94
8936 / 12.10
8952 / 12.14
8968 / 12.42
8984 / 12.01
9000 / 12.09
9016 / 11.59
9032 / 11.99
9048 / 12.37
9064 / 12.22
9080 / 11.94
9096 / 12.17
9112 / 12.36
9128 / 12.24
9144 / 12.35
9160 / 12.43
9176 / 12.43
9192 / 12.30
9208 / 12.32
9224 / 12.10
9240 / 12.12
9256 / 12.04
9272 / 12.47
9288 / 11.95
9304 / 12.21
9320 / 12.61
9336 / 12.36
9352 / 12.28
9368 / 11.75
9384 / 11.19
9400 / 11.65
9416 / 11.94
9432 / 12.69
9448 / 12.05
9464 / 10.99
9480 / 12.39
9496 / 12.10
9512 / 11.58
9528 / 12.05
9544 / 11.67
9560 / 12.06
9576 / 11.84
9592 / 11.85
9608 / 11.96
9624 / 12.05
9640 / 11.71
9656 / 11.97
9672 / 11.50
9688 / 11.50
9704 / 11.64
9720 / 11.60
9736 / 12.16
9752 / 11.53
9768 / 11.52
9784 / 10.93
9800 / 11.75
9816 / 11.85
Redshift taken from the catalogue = 0.000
